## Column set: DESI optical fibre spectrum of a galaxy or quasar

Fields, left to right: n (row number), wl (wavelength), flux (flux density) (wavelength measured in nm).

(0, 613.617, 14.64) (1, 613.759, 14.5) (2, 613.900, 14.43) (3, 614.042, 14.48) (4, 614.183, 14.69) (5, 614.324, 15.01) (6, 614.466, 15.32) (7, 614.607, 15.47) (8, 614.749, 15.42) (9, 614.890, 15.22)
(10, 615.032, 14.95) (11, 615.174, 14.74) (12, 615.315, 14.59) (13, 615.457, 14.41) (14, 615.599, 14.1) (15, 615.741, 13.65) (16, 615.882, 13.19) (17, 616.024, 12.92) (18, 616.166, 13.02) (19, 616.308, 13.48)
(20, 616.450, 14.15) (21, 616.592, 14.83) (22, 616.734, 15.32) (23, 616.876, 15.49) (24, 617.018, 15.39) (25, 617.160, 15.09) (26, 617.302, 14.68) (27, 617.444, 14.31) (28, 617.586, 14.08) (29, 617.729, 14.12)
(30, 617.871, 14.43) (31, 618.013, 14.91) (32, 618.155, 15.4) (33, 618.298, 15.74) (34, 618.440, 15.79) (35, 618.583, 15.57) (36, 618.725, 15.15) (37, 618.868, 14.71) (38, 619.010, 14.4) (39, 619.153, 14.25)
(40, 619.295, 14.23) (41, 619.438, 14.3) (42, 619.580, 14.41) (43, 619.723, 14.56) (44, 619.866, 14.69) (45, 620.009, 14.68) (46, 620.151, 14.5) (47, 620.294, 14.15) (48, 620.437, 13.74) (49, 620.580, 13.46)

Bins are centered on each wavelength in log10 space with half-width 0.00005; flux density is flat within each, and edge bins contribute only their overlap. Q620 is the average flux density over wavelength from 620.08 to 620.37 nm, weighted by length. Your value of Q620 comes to 14.3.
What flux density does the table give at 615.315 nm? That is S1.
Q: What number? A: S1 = 14.59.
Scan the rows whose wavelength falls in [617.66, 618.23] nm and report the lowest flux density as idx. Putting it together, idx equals 14.12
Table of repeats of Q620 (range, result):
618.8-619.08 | 14.6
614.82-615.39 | 14.9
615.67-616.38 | 13.3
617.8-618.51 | 15.3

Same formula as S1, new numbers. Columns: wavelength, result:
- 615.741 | 13.65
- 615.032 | 14.95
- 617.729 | 14.12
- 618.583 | 15.57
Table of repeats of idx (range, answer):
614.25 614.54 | 15.01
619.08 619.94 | 14.23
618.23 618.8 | 15.15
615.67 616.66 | 12.92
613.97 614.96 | 14.48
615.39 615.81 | 13.65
